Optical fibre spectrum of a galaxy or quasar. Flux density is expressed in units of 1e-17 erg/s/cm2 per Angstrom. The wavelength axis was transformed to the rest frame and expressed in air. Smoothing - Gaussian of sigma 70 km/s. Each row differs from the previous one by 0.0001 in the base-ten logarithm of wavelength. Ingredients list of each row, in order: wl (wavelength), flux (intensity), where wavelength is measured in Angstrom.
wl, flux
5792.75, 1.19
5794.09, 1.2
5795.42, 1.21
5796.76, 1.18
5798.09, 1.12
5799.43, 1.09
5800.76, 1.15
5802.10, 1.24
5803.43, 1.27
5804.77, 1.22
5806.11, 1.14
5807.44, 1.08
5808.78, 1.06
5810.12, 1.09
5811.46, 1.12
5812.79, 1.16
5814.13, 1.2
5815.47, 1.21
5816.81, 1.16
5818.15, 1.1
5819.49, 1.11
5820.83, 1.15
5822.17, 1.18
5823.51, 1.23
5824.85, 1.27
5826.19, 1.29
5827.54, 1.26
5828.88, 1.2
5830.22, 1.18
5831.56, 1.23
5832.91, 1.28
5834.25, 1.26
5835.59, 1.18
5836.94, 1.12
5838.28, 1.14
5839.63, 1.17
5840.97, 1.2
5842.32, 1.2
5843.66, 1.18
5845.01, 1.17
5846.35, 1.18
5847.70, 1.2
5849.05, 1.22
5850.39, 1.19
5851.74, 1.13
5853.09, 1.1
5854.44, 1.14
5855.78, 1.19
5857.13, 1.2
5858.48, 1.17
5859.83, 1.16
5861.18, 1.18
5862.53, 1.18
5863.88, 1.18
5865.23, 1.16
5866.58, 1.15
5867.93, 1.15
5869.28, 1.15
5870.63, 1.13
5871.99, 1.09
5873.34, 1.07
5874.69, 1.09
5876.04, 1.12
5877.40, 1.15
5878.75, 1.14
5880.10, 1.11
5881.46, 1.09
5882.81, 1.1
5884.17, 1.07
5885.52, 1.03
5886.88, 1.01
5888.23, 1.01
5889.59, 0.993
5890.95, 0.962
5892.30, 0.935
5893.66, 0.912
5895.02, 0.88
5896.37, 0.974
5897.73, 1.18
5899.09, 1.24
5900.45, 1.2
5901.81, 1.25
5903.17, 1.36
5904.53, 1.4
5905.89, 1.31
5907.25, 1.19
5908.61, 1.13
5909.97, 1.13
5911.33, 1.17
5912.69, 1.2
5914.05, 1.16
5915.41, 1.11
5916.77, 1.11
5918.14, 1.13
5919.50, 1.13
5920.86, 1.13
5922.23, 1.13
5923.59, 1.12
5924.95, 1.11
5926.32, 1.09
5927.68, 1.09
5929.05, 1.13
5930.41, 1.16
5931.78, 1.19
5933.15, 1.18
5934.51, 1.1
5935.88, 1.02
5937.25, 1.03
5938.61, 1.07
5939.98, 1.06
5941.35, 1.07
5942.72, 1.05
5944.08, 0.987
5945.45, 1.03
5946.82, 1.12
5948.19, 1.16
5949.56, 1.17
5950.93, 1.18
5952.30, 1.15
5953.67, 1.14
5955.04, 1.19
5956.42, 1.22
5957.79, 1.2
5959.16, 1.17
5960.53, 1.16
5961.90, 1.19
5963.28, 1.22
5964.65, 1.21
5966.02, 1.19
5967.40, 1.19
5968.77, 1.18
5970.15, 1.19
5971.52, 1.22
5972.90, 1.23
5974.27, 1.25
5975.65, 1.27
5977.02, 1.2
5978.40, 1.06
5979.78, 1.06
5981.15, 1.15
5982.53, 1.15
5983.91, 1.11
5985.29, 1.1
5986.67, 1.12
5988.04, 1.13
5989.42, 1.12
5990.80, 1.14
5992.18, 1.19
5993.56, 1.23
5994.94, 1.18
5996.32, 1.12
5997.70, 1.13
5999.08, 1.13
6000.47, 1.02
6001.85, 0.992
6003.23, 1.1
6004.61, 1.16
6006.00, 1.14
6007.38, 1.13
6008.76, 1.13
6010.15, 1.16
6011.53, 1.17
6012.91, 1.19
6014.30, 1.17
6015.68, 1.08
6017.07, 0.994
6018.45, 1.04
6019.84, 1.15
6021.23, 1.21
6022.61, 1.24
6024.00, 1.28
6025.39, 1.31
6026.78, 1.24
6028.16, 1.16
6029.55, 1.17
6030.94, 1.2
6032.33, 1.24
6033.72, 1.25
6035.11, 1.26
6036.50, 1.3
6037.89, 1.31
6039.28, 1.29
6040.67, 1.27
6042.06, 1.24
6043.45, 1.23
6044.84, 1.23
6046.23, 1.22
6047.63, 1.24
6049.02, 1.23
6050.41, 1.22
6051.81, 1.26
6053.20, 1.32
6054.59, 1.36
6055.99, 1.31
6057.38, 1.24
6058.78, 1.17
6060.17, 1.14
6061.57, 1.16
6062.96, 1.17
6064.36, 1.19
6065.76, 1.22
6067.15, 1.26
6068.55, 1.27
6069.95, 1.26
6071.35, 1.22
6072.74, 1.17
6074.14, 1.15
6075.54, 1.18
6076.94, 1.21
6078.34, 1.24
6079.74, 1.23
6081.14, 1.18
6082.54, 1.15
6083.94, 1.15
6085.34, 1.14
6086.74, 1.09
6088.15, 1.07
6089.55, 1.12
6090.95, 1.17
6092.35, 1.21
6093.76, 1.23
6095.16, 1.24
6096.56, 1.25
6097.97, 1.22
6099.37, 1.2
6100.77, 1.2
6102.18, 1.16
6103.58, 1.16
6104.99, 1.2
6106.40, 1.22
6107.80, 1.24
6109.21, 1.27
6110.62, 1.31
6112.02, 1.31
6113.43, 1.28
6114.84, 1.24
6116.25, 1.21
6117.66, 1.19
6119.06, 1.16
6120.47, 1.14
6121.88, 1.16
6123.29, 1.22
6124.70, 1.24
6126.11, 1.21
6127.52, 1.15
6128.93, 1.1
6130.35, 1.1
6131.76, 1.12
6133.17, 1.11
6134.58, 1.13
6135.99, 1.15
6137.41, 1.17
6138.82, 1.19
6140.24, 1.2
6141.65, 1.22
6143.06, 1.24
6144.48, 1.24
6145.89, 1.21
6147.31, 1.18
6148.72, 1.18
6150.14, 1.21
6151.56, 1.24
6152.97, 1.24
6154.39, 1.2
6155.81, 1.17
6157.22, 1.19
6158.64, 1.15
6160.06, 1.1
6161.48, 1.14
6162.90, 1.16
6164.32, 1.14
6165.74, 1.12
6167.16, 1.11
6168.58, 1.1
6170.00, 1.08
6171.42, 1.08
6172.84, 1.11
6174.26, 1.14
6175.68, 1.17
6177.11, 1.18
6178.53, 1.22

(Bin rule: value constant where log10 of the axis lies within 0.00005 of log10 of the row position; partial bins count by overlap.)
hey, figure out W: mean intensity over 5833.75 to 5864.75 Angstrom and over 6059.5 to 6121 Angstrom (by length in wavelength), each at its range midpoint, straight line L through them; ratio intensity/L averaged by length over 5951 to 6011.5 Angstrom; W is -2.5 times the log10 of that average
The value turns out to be 0.03 mag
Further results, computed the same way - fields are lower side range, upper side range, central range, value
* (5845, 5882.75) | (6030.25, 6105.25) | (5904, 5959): 0.03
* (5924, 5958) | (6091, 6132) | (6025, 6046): -0.07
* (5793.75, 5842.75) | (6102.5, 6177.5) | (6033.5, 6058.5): -0.08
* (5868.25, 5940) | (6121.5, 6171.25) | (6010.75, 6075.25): -0.07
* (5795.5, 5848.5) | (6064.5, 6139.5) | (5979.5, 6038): 0.03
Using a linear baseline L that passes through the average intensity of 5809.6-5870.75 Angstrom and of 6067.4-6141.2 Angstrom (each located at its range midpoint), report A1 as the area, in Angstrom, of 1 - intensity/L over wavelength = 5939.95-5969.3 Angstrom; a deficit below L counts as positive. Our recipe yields 0.9 Angstrom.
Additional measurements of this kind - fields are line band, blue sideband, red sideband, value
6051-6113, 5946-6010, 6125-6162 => -2.21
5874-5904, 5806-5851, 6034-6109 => 2.66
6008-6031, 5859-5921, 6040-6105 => 0.27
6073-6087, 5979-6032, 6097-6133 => 0.09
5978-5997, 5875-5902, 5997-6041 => 0.24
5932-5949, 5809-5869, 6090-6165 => 1.54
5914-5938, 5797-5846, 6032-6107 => 1.55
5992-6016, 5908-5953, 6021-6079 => 1.10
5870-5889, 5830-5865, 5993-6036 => 1.48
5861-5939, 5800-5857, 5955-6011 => 3.27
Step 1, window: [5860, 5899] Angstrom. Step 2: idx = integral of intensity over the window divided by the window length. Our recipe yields 1.08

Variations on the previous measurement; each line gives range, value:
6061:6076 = 1.21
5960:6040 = 1.17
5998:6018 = 1.11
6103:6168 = 1.19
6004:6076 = 1.21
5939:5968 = 1.14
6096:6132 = 1.2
